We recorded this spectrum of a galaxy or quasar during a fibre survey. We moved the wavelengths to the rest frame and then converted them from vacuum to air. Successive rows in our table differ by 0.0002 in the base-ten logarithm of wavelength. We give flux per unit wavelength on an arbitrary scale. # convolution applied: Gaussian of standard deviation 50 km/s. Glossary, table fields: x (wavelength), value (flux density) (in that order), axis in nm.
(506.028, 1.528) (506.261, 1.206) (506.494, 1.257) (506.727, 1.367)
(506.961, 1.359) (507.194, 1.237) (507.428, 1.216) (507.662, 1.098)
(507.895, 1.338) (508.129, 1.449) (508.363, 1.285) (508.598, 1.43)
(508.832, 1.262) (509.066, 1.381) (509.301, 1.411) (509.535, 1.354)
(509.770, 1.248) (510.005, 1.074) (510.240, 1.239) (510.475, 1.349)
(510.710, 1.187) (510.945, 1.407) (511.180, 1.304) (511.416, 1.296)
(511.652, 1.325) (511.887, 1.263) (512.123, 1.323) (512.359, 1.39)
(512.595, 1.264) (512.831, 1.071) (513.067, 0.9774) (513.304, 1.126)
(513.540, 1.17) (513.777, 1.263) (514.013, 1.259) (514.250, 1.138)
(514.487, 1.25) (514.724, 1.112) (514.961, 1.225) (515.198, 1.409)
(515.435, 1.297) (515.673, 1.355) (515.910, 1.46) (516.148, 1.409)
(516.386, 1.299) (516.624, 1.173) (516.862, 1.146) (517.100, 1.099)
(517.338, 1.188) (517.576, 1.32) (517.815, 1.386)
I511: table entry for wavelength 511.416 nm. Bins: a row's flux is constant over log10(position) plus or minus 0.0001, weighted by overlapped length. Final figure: 1.296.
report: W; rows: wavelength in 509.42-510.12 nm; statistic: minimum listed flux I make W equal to 1.074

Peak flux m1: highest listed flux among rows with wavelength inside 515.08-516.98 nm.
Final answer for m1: 1.46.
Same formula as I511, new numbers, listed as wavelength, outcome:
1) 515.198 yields 1.409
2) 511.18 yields 1.304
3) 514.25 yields 1.138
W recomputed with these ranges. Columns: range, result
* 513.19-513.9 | 1.126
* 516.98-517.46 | 1.099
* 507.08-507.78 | 1.098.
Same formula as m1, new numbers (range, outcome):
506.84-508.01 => 1.359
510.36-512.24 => 1.407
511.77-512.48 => 1.39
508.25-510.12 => 1.43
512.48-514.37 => 1.264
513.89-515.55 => 1.409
